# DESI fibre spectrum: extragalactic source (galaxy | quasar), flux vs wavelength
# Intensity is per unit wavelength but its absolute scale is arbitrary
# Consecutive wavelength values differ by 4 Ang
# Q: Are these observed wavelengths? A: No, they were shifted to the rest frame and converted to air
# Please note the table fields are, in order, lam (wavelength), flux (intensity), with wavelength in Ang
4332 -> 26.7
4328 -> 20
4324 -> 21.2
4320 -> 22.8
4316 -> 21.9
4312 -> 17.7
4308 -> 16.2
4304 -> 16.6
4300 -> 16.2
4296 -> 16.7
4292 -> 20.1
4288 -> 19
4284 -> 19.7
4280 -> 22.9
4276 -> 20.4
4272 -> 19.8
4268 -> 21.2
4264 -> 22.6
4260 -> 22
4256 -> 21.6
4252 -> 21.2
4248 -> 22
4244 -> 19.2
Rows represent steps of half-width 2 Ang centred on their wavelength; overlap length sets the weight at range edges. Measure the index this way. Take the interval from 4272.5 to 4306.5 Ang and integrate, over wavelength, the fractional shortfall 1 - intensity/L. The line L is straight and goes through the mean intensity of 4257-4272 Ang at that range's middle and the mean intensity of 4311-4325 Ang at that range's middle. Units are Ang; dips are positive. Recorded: 3.9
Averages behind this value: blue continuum 21.6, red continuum 21.1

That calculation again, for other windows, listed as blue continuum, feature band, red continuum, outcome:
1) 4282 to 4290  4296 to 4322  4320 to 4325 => 3.15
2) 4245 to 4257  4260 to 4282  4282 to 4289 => -1.30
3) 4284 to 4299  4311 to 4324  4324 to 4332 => -0.05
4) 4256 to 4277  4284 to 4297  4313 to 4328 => 1.48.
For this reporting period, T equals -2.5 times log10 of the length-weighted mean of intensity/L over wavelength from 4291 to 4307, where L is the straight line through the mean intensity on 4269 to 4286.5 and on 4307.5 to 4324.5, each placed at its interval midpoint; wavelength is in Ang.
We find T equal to 0.19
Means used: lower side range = 20.7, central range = 17.2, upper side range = 20.2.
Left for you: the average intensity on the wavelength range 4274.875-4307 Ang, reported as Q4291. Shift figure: 18.8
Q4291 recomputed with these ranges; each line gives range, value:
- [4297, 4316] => 17.2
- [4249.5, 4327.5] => 20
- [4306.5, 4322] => 19.8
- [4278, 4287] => 21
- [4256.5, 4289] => 21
